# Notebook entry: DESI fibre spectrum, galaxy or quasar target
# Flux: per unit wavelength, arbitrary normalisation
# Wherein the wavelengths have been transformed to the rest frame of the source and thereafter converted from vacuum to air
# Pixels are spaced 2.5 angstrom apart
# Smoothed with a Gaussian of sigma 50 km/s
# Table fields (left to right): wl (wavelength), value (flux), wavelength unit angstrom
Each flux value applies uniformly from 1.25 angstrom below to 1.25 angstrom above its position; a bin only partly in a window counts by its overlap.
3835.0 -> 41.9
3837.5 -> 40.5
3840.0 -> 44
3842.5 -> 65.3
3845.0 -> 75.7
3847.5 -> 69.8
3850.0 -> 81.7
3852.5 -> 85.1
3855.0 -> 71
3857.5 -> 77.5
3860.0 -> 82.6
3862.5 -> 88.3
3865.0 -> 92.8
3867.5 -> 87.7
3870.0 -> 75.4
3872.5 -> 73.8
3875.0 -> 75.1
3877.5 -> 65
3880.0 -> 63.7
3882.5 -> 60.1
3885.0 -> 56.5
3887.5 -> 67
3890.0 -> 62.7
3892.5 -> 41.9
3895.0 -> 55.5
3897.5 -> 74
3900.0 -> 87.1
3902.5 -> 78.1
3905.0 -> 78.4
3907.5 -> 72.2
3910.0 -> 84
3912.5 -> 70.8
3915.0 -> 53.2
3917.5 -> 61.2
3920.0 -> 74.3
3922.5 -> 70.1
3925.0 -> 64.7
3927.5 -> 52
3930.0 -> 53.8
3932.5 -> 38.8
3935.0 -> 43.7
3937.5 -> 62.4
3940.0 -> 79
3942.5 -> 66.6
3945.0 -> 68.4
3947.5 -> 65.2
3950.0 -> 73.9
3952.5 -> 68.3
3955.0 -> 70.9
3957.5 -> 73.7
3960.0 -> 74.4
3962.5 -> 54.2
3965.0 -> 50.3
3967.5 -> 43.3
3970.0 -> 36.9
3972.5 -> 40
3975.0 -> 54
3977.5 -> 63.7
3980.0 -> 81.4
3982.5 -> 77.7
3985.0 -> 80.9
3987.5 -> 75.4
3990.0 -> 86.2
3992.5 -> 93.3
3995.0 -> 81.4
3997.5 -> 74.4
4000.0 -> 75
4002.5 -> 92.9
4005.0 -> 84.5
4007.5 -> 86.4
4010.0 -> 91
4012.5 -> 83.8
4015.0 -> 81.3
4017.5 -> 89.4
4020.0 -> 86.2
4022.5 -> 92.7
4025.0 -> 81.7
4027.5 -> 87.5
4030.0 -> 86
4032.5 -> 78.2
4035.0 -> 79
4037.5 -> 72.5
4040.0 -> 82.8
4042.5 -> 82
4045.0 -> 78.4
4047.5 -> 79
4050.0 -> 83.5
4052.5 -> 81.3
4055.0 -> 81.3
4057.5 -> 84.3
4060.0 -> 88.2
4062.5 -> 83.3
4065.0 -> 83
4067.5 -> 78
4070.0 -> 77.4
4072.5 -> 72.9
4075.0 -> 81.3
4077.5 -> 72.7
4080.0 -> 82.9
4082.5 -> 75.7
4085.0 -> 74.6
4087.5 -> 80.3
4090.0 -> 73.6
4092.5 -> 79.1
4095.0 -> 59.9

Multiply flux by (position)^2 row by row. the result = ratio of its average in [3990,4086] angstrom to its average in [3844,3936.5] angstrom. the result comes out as 1.28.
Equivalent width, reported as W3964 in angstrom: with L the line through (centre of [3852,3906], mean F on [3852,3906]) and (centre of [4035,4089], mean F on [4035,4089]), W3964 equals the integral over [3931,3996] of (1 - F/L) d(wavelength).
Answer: 9.0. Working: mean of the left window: 72.5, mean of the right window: 79.7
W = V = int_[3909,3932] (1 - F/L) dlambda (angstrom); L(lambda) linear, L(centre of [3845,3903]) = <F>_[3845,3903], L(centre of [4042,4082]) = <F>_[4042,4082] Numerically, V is 3.32 angstrom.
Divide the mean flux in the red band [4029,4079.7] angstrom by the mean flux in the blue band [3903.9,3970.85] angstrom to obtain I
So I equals 1.3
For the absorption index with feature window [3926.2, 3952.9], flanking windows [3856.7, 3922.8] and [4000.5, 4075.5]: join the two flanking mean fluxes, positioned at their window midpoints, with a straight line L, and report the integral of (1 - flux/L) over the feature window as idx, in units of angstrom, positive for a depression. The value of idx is 5.1 angstrom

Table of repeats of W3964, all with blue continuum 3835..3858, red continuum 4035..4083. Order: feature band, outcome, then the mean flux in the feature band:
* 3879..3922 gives 1.6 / 67.2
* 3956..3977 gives 5.7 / 53.9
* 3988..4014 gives -2.8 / 84.6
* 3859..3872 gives -3.4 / 84.7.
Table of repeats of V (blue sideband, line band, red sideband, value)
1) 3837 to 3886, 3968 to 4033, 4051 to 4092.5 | -0.92 angstrom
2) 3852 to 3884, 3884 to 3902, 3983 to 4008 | 3.12 angstrom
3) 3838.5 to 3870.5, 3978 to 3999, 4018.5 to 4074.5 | -0.12 angstrom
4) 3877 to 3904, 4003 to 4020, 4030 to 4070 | -2.04 angstrom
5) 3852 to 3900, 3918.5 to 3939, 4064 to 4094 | 4.29 angstrom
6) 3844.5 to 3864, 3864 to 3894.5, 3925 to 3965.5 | 2.83 angstrom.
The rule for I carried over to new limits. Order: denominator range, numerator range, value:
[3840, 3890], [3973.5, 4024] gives 1.11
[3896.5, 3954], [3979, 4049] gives 1.24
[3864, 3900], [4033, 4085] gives 1.17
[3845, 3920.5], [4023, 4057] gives 1.13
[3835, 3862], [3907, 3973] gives 0.90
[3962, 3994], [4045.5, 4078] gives 1.24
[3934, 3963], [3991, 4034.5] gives 1.26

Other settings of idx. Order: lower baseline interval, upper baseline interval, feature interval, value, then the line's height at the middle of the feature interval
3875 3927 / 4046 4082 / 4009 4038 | -2.7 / 77.2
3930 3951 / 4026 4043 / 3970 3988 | 1.2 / 69.6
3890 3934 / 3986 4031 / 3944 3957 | 0.6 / 73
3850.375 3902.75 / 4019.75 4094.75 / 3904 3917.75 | 0.6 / 74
